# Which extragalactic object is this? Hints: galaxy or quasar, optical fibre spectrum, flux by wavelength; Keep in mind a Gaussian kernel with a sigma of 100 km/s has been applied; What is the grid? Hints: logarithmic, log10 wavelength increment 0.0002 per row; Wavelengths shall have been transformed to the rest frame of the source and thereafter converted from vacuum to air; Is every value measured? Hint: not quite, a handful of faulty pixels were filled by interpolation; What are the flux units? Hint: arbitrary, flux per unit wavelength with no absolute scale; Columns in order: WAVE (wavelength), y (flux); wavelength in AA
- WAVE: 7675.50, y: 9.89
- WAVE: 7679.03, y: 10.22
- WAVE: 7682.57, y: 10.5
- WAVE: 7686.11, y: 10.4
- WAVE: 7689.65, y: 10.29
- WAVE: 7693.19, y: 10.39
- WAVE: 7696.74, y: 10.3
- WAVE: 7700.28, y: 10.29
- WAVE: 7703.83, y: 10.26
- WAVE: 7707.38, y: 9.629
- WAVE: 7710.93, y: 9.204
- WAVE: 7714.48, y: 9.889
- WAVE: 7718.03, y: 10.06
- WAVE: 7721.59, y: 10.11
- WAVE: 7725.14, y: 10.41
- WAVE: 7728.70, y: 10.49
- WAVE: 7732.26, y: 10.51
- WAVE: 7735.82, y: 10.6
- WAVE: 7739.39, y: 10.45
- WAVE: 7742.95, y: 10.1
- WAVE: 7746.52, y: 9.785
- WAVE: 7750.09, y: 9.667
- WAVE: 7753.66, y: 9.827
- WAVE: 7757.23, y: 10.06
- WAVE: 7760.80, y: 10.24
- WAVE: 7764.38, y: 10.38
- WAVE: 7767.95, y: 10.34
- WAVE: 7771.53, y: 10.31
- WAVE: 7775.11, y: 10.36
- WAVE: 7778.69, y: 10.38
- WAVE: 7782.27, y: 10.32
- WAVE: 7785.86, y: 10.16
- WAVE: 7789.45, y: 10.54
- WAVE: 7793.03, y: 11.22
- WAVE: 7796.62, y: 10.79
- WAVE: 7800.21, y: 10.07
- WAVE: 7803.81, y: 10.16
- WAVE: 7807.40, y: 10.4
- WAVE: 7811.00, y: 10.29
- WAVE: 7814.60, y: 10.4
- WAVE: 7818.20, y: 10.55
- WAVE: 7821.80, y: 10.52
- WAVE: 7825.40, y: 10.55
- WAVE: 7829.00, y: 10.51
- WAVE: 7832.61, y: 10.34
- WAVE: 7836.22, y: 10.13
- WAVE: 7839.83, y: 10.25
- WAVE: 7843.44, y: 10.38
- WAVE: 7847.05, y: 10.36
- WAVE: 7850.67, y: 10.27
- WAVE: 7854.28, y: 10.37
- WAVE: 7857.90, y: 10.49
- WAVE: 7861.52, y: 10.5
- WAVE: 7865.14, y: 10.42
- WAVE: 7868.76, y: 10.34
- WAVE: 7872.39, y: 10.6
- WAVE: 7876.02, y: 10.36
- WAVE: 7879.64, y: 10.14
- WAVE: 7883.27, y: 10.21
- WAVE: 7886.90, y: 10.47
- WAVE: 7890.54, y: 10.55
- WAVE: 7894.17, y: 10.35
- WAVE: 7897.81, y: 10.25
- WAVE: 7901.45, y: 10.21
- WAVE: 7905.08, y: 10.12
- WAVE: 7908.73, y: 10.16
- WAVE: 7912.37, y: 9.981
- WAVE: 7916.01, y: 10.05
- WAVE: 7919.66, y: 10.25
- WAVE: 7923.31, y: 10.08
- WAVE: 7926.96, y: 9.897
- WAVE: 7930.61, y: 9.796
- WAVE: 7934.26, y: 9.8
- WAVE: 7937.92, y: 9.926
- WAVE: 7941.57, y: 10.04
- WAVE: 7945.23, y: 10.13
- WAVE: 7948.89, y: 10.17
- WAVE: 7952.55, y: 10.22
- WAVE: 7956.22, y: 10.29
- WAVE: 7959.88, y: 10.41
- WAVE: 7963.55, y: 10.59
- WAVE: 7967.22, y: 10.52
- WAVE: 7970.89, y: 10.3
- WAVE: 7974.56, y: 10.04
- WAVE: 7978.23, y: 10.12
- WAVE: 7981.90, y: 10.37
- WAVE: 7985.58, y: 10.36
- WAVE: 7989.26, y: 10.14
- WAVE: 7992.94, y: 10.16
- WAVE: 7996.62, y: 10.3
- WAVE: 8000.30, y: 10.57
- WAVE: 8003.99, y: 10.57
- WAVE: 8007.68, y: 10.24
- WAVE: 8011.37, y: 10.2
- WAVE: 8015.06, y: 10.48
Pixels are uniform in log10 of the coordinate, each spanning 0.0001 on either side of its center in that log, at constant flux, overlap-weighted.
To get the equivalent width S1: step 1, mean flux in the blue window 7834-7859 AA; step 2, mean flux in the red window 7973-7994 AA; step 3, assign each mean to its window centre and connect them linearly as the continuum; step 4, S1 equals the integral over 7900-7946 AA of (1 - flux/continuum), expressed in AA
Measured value 1.0 AA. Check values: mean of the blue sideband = 10.3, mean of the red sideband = 10.2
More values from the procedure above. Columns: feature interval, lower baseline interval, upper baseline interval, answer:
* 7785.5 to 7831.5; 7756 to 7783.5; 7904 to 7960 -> -1.0 AA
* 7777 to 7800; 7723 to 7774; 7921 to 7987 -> -0.7 AA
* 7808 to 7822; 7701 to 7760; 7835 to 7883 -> -0.2 AA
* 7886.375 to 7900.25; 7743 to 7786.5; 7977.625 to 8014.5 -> -0.2 AA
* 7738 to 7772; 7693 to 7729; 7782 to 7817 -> 0.5 AA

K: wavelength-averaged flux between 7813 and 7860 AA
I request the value 10.4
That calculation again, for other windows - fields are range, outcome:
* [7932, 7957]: 10.1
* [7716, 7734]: 10.3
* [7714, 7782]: 10.2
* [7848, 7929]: 10.3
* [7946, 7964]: 10.3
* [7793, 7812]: 10.4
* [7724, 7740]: 10.5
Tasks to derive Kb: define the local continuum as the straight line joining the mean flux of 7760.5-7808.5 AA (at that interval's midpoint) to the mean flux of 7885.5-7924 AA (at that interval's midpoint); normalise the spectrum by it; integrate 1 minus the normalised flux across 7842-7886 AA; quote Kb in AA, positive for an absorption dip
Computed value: -0.4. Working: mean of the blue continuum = 10.4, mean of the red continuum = 10.2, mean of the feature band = 10.4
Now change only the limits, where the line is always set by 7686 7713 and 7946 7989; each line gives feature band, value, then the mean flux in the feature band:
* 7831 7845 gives -0.1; 10.3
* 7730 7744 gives -0.5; 10.4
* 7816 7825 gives -0.3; 10.5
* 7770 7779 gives -0.2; 10.3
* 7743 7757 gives 0.4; 9.83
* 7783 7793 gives -0.3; 10.5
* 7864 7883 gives -0.3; 10.4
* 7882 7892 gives -0.2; 10.4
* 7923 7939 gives 0.6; 9.88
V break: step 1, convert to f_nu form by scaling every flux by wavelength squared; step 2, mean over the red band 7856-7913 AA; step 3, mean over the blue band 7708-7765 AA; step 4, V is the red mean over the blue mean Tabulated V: 1.06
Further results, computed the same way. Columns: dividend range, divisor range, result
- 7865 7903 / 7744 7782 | 1.05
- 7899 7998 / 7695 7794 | 1.05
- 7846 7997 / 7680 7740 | 1.06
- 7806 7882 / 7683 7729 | 1.06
